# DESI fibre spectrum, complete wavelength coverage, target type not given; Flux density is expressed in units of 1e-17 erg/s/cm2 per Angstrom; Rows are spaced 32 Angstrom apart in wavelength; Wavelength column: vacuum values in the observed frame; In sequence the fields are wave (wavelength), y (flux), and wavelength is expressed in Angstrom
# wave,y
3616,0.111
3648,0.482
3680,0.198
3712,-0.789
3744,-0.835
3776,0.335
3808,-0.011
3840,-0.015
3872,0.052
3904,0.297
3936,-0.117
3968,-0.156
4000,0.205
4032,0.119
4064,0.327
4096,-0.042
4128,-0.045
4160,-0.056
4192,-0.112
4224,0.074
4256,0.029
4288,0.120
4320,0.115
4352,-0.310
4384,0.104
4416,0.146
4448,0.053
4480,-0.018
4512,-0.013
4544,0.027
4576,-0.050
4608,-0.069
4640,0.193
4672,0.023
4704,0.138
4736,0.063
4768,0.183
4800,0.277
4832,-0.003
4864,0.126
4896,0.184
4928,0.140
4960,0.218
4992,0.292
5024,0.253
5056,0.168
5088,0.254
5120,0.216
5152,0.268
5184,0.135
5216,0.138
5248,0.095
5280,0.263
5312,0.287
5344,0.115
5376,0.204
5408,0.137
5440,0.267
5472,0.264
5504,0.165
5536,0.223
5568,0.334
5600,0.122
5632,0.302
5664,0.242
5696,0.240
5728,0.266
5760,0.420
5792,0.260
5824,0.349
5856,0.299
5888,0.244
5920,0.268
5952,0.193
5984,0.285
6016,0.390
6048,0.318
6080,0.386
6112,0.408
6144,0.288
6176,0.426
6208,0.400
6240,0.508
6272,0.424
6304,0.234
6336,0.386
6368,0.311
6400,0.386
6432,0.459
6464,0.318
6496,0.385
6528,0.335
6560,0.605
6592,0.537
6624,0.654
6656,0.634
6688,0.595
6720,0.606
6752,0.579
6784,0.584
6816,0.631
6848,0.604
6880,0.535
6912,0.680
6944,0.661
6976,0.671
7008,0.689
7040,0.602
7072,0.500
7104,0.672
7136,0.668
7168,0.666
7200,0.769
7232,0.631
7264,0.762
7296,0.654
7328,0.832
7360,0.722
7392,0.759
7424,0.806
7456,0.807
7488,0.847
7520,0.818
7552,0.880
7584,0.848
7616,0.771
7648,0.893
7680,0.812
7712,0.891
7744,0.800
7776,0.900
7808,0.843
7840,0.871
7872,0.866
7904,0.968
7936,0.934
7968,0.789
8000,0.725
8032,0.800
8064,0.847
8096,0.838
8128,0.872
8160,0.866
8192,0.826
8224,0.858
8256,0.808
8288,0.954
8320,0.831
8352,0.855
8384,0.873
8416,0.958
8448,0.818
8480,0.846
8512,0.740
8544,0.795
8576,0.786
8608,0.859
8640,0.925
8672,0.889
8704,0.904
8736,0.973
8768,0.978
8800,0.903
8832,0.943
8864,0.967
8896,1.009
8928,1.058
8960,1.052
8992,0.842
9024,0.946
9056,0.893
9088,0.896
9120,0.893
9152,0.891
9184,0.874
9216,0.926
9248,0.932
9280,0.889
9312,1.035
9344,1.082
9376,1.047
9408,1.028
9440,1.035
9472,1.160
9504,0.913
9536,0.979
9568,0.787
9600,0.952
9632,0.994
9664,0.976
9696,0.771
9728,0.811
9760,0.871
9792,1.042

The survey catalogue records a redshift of 0.65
